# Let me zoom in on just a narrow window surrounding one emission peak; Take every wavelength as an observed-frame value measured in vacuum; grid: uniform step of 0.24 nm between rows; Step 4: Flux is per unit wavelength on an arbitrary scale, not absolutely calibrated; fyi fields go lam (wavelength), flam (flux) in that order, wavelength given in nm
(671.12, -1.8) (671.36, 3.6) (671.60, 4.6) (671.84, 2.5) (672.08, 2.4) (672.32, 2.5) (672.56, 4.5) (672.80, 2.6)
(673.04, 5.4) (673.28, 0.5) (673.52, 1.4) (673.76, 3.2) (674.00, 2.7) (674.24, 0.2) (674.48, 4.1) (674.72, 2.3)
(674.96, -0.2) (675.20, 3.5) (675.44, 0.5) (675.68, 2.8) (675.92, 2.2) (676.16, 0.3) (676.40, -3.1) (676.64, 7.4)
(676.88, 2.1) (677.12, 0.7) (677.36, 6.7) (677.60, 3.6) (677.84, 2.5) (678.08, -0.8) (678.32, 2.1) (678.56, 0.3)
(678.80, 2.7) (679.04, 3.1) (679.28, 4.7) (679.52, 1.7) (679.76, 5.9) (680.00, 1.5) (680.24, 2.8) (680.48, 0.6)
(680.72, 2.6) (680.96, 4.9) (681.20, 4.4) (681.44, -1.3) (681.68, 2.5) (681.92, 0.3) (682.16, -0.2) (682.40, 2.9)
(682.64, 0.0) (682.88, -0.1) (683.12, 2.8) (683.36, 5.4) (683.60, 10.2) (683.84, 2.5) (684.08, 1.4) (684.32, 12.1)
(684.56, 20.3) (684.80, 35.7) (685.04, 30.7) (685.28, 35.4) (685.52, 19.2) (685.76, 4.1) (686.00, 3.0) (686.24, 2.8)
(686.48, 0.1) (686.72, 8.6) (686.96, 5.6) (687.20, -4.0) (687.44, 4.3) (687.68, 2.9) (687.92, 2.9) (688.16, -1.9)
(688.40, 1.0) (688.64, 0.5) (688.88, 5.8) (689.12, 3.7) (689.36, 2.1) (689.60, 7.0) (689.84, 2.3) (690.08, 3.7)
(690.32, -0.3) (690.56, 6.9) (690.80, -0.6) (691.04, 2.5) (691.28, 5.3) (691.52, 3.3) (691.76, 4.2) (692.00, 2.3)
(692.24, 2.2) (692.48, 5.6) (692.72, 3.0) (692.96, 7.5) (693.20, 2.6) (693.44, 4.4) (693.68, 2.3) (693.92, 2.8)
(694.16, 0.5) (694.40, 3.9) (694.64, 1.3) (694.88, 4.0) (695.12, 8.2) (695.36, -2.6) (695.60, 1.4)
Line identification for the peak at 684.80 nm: [O II]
